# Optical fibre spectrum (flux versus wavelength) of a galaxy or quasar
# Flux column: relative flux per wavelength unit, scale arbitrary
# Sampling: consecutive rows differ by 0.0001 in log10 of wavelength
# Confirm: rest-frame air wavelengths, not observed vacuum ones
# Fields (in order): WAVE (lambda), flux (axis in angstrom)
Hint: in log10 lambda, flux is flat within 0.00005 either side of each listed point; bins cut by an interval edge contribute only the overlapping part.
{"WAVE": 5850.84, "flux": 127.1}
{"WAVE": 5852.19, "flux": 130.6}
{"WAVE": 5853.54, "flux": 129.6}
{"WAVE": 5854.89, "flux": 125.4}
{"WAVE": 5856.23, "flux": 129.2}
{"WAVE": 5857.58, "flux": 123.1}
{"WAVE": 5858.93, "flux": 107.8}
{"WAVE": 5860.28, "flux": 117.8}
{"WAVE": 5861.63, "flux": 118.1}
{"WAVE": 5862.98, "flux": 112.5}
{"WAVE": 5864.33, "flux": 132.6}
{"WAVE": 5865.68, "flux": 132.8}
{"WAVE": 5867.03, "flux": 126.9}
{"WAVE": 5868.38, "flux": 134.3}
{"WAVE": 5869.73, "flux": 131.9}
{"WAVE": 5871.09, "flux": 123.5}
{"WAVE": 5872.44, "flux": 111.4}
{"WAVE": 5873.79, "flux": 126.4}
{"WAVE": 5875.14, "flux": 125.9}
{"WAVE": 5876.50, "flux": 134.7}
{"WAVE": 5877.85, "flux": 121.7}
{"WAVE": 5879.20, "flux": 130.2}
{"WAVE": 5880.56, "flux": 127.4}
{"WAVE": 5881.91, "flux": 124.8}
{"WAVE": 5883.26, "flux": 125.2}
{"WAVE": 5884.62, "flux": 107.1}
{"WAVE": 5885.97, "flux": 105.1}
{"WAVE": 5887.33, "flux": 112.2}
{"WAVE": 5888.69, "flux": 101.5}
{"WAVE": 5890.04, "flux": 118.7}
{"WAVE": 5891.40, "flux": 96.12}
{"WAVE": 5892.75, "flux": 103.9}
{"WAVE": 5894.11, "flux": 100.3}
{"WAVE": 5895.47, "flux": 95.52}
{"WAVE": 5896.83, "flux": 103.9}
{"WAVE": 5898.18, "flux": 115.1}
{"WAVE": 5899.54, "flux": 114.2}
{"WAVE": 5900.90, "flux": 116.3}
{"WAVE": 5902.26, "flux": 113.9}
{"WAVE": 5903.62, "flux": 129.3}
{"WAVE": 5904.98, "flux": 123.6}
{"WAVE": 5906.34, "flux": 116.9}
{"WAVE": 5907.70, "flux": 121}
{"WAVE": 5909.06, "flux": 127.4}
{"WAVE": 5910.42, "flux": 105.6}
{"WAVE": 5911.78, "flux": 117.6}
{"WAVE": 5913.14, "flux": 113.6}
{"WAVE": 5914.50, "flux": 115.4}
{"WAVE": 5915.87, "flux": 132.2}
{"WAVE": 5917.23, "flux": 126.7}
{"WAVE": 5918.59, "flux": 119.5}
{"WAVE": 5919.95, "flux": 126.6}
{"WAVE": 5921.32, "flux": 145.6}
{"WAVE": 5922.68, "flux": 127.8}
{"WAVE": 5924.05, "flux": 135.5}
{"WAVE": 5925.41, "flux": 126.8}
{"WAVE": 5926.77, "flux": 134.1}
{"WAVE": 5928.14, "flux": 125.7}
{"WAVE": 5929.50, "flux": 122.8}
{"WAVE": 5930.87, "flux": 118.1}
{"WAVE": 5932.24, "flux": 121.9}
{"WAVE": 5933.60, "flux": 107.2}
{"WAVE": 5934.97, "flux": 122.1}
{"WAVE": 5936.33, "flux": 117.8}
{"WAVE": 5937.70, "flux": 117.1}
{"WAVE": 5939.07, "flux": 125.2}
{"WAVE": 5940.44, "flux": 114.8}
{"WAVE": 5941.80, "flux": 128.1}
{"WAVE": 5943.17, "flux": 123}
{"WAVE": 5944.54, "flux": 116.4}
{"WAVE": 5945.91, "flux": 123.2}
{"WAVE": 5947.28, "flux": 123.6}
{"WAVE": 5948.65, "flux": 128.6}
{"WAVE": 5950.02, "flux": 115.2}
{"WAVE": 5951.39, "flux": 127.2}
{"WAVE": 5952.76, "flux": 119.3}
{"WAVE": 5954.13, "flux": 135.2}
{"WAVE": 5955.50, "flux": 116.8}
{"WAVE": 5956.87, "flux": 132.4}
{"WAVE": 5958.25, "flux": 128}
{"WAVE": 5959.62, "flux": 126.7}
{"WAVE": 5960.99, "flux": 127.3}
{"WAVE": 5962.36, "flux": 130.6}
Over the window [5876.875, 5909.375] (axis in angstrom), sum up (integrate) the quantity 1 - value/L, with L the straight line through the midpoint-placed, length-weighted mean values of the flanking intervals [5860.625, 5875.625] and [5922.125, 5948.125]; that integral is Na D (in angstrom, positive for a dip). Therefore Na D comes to 2.47 angstrom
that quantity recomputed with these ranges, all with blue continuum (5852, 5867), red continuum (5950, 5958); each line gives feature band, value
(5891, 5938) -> 2.11 angstrom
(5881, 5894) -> 1.43 angstrom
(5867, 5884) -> -0.36 angstrom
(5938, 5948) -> 0.25 angstrom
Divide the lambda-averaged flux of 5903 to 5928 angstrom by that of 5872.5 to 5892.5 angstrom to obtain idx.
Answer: 1.06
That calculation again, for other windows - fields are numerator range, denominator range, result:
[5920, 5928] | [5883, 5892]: 1.22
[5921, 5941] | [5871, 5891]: 1.04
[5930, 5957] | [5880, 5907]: 1.08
